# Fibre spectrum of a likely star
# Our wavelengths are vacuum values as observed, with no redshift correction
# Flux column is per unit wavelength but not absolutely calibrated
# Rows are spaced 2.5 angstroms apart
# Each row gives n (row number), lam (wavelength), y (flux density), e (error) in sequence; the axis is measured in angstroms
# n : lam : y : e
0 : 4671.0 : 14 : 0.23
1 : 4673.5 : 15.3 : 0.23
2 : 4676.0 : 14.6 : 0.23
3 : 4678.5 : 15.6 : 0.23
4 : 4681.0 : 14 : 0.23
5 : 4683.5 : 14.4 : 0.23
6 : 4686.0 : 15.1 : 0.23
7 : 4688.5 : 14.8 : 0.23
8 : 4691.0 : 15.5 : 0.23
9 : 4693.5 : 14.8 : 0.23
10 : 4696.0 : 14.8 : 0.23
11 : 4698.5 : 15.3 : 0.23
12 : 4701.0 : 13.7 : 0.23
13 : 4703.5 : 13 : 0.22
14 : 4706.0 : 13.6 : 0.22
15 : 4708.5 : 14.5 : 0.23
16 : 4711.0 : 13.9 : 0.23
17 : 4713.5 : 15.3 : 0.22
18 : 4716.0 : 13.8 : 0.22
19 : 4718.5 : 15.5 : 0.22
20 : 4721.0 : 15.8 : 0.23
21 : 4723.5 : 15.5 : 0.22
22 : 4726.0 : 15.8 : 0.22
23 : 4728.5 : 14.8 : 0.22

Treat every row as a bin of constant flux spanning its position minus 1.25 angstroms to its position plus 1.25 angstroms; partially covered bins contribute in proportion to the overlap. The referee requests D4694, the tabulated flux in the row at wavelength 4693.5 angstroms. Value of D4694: 14.8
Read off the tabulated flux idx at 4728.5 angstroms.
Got 14.8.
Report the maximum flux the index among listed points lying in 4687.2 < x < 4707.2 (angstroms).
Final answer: 15.5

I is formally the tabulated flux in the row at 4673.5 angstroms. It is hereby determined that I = 15.3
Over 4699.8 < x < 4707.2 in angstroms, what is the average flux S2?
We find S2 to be 13.4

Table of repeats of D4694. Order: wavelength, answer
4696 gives 14.8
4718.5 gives 15.5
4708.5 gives 14.5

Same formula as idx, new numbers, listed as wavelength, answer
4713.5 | 15.3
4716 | 13.8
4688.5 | 14.8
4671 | 14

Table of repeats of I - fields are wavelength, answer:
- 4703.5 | 13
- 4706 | 13.6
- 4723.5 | 15.5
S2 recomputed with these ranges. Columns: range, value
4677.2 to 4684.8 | 14.7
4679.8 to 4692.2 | 14.8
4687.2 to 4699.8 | 15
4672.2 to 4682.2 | 14.9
